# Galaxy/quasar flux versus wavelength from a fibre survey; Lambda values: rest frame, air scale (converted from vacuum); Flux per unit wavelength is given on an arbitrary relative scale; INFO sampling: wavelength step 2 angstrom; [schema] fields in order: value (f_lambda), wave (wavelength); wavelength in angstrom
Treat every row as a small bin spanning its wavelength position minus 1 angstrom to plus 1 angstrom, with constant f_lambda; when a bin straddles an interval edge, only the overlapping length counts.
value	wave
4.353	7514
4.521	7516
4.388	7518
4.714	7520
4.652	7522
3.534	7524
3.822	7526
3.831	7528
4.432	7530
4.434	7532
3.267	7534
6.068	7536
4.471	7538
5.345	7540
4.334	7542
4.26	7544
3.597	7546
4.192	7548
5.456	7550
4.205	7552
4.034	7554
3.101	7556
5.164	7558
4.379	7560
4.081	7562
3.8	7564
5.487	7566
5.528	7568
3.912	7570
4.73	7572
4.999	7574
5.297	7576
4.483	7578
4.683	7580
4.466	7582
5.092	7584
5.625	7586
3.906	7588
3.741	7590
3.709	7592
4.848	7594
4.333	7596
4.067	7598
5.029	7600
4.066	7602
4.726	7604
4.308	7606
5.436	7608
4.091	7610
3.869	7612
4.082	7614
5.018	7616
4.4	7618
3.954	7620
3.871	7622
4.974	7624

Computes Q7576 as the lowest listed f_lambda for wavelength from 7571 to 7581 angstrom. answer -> 4.483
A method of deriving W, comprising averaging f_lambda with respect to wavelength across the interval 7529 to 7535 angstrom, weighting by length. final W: 4.04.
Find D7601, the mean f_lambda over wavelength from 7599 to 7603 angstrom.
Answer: 4.55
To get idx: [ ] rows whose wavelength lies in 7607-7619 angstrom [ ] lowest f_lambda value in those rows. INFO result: 3.869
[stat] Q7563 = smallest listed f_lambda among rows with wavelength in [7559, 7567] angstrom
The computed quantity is 3.8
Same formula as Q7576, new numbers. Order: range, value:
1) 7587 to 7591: 3.741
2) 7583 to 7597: 3.709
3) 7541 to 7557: 3.101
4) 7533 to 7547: 3.267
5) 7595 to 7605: 4.066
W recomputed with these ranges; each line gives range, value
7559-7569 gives 4.65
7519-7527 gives 4.18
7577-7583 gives 4.54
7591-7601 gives 4.4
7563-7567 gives 4.64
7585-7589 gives 4.77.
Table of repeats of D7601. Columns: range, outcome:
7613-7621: 4.36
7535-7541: 5.29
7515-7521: 4.54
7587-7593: 3.79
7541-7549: 4.1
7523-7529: 3.73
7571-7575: 4.86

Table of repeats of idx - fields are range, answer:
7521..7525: 3.534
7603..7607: 4.308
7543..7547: 3.597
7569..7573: 3.912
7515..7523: 4.388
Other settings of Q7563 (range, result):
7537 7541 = 4.471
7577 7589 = 3.906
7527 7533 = 3.831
